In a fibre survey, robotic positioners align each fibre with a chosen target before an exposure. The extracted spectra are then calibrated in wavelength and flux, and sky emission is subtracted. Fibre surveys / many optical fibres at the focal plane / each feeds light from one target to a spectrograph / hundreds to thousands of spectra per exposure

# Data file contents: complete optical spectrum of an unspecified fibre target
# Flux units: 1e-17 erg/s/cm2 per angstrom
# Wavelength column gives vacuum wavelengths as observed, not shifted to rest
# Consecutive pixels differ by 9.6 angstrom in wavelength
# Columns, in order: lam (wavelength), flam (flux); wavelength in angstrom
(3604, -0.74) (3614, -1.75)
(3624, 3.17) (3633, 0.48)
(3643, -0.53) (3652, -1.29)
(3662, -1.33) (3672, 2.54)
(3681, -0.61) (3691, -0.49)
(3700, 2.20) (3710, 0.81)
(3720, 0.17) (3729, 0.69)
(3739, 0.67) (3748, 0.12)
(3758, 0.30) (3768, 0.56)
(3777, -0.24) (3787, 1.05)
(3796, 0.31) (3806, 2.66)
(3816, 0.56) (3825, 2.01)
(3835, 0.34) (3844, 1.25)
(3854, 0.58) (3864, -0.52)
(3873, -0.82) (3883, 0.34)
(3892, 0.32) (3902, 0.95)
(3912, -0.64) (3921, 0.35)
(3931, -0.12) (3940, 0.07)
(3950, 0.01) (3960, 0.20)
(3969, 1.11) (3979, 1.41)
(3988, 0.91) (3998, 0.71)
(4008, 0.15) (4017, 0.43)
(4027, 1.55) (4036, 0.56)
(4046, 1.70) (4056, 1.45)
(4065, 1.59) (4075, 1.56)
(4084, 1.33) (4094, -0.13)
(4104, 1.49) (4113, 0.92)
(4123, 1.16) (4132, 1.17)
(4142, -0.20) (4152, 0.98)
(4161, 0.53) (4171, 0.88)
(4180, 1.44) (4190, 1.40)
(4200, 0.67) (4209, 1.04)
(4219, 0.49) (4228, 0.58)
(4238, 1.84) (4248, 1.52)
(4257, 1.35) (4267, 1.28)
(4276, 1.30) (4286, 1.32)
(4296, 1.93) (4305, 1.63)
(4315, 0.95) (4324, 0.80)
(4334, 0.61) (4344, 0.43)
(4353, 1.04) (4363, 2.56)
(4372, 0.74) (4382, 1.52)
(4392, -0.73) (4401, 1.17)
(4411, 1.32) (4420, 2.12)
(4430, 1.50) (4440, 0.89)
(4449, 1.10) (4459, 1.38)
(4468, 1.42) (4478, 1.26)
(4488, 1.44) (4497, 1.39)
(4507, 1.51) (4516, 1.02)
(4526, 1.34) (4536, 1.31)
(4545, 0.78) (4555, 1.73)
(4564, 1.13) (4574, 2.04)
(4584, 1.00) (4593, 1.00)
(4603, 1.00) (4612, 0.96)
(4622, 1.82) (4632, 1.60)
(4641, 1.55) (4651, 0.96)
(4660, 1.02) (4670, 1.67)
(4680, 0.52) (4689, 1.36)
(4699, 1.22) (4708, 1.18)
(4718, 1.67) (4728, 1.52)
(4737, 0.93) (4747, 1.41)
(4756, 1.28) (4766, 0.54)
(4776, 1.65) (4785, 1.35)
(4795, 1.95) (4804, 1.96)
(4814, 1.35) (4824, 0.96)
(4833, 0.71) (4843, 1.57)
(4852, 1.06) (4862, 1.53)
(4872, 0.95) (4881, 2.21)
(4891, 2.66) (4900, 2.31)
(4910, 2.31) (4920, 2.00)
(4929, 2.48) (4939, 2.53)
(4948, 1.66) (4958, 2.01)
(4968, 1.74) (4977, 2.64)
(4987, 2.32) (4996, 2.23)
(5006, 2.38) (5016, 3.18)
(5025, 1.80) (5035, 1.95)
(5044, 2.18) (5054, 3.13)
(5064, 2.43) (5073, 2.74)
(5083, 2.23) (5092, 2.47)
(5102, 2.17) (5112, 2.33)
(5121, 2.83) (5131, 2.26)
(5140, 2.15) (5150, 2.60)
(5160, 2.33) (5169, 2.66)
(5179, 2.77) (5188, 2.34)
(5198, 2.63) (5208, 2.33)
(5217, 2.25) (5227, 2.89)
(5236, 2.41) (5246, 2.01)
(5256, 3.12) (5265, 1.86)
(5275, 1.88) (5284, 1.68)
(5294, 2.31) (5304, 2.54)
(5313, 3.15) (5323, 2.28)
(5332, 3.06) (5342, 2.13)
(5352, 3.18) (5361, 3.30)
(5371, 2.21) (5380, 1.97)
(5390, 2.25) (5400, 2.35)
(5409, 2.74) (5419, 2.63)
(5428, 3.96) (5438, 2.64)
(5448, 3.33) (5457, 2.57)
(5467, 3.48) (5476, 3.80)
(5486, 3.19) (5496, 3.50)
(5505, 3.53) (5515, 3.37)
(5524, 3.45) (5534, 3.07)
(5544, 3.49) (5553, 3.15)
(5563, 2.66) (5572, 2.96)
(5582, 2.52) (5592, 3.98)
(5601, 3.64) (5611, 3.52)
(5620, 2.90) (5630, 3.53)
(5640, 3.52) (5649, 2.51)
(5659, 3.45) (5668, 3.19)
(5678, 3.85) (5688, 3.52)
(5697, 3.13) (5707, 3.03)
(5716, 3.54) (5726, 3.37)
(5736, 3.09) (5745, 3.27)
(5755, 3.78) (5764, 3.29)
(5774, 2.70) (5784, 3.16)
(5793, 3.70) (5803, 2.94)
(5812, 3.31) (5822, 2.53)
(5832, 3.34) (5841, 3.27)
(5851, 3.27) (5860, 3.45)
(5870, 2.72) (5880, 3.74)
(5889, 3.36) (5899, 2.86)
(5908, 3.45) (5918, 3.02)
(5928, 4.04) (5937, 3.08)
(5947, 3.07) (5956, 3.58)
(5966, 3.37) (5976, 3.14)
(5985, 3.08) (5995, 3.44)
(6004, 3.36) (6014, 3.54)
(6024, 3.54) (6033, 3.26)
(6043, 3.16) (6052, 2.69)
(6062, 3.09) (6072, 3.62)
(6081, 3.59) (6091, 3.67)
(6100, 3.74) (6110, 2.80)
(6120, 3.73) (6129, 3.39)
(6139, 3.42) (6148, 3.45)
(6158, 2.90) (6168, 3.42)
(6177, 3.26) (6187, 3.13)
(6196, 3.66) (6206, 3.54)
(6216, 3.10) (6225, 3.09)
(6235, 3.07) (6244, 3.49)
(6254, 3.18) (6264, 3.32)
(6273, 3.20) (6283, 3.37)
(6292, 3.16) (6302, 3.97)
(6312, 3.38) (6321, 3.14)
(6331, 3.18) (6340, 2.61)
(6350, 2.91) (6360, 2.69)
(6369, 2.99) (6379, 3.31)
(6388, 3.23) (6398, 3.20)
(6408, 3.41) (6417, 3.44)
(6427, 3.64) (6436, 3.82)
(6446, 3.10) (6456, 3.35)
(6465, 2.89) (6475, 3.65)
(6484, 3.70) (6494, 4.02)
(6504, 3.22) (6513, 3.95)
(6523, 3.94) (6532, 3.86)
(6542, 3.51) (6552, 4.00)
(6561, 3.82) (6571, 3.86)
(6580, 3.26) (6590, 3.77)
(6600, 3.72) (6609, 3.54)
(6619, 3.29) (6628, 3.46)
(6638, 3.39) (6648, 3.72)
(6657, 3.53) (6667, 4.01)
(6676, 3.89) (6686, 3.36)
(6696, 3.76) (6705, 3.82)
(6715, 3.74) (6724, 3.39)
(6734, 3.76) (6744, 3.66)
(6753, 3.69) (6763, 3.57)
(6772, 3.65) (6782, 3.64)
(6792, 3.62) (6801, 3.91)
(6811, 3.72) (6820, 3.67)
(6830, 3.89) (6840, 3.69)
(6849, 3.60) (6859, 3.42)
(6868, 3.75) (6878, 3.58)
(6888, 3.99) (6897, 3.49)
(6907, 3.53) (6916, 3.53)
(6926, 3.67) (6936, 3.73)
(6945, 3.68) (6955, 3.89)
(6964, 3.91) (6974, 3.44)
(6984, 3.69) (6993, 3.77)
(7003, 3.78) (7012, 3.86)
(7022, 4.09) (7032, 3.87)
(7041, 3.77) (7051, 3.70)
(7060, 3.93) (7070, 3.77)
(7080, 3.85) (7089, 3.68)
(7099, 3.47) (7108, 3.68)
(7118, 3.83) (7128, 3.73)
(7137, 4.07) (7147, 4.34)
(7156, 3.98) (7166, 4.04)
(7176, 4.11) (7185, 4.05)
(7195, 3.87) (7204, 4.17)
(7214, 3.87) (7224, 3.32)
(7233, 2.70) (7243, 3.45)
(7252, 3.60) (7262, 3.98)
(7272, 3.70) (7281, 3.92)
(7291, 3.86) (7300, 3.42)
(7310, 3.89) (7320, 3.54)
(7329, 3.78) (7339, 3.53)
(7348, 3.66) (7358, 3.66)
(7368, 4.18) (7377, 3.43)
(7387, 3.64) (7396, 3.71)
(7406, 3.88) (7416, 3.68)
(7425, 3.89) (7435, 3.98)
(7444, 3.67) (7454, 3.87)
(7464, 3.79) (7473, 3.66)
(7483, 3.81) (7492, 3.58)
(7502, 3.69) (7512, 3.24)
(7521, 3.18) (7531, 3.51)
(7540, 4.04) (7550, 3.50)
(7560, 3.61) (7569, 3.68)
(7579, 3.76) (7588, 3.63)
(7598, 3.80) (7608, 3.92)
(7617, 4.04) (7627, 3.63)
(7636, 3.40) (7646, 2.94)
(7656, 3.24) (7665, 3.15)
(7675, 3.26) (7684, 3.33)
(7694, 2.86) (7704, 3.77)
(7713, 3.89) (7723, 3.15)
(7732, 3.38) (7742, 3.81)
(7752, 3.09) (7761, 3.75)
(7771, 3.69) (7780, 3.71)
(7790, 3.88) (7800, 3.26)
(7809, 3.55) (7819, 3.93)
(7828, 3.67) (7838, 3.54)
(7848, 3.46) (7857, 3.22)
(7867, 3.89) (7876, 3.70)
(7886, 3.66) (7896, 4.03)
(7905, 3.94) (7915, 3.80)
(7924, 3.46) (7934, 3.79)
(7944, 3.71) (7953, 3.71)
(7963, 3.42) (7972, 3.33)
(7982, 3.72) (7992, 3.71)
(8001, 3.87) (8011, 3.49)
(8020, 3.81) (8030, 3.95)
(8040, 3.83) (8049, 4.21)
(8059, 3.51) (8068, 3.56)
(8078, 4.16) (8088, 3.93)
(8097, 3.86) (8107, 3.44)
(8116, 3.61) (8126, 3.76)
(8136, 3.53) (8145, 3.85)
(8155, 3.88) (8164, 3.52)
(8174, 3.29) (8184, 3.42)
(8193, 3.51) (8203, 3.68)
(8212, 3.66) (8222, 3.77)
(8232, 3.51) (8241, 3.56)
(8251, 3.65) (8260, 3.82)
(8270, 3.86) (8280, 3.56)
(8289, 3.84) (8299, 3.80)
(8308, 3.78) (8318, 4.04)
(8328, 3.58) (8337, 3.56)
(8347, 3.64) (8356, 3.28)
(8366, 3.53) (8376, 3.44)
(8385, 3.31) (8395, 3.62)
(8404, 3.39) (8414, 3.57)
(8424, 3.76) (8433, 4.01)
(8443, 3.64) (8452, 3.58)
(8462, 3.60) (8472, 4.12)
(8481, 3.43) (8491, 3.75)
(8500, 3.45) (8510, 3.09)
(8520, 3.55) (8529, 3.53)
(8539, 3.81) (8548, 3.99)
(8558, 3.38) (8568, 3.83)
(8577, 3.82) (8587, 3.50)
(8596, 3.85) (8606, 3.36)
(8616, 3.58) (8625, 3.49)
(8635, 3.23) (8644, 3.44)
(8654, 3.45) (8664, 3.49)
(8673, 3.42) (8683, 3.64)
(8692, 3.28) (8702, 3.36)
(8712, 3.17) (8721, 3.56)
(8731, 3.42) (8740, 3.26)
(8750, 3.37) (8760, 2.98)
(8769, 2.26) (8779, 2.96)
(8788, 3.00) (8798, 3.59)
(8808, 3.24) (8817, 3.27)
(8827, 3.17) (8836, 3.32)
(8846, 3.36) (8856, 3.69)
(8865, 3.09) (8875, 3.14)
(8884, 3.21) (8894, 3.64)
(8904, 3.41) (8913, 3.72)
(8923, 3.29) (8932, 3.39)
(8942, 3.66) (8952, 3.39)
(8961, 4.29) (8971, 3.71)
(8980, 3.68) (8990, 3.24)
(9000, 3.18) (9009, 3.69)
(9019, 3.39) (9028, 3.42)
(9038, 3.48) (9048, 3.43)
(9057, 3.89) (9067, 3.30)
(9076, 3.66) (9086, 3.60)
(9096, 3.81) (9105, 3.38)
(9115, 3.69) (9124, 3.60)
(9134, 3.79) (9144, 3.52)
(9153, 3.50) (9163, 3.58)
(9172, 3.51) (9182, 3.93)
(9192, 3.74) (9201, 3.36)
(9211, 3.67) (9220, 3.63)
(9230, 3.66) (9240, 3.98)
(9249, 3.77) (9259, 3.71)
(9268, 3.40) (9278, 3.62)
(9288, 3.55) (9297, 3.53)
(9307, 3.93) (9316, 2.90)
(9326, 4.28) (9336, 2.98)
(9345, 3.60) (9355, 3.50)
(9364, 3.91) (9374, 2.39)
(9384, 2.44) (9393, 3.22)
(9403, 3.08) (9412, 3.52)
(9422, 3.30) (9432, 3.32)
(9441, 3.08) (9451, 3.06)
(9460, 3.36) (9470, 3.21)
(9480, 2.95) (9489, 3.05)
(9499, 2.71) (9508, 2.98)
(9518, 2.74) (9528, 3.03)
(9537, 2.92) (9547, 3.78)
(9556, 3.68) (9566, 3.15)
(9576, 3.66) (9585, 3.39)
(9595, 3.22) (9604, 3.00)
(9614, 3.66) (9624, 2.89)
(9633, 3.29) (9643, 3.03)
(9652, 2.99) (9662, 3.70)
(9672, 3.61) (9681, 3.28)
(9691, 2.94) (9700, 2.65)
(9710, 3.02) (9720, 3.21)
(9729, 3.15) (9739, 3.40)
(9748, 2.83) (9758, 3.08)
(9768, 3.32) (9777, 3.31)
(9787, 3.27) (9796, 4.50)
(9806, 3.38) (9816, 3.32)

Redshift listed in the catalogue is 0.23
